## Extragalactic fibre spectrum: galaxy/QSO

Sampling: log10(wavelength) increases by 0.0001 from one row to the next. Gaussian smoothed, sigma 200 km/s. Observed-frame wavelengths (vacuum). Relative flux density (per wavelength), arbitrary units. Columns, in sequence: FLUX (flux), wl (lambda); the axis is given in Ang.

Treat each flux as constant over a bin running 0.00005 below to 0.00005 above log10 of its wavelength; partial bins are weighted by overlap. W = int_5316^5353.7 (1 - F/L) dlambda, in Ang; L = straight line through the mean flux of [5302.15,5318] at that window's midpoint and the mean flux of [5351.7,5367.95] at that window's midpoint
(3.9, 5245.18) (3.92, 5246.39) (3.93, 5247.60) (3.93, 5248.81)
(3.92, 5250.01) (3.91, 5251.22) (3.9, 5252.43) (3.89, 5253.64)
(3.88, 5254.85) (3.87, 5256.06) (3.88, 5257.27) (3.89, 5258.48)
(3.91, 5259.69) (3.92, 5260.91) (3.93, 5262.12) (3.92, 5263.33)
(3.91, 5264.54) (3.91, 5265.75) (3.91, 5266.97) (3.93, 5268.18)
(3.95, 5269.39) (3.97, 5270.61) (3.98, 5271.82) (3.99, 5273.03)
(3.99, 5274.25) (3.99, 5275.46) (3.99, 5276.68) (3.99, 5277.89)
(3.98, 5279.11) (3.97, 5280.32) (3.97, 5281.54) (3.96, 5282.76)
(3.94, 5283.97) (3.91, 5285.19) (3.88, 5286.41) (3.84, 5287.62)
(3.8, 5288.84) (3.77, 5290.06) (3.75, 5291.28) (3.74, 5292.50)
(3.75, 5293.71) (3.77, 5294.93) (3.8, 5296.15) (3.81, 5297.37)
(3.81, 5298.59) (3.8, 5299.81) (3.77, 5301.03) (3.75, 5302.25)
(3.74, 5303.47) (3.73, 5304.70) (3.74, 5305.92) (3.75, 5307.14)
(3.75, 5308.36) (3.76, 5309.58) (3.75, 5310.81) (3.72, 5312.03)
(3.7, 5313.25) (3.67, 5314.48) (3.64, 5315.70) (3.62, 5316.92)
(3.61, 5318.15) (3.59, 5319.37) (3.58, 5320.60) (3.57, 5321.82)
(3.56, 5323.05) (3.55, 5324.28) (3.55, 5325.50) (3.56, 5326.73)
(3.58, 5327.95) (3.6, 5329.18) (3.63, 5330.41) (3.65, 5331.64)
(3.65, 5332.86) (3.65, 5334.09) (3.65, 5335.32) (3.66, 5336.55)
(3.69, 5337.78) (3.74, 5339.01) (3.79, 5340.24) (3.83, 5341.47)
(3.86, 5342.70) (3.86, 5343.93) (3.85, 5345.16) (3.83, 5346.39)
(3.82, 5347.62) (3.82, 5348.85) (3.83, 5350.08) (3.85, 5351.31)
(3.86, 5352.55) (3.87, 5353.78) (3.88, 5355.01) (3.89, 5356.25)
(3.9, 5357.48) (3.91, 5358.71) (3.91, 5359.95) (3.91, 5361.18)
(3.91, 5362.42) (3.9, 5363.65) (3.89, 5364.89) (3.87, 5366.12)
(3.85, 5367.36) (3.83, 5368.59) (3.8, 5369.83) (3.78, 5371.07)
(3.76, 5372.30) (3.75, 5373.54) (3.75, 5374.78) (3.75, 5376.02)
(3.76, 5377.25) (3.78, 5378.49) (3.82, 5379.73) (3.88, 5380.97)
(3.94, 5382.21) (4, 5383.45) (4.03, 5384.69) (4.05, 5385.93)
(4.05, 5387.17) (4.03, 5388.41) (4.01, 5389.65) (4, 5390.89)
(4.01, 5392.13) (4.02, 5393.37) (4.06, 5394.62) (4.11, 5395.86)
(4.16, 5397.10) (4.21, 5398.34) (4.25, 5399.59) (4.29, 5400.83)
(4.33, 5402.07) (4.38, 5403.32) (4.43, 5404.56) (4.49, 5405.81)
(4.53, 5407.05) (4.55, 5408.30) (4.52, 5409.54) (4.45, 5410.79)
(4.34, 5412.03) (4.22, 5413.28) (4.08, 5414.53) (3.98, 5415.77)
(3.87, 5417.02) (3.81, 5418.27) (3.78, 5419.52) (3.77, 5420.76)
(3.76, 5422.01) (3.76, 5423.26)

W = 1.0 Ang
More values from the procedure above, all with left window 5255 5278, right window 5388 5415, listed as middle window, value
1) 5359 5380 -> 1.76 Ang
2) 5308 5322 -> 1.33 Ang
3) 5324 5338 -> 1.61 Ang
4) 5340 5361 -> 1.39 Ang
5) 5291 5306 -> 0.91 Ang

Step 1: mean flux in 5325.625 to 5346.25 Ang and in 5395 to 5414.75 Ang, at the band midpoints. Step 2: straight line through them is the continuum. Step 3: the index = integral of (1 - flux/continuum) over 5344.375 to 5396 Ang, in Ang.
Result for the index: 1.58 Ang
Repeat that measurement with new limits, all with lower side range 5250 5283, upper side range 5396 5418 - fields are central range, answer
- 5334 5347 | 1.11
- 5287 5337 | 4.40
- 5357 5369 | 0.83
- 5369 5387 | 1.55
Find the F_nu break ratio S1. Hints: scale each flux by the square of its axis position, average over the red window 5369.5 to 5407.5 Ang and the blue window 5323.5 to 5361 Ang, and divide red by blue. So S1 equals 1.1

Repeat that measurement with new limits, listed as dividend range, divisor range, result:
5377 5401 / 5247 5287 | 1.07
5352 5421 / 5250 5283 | 1.07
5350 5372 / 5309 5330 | 1.08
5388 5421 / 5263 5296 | 1.12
